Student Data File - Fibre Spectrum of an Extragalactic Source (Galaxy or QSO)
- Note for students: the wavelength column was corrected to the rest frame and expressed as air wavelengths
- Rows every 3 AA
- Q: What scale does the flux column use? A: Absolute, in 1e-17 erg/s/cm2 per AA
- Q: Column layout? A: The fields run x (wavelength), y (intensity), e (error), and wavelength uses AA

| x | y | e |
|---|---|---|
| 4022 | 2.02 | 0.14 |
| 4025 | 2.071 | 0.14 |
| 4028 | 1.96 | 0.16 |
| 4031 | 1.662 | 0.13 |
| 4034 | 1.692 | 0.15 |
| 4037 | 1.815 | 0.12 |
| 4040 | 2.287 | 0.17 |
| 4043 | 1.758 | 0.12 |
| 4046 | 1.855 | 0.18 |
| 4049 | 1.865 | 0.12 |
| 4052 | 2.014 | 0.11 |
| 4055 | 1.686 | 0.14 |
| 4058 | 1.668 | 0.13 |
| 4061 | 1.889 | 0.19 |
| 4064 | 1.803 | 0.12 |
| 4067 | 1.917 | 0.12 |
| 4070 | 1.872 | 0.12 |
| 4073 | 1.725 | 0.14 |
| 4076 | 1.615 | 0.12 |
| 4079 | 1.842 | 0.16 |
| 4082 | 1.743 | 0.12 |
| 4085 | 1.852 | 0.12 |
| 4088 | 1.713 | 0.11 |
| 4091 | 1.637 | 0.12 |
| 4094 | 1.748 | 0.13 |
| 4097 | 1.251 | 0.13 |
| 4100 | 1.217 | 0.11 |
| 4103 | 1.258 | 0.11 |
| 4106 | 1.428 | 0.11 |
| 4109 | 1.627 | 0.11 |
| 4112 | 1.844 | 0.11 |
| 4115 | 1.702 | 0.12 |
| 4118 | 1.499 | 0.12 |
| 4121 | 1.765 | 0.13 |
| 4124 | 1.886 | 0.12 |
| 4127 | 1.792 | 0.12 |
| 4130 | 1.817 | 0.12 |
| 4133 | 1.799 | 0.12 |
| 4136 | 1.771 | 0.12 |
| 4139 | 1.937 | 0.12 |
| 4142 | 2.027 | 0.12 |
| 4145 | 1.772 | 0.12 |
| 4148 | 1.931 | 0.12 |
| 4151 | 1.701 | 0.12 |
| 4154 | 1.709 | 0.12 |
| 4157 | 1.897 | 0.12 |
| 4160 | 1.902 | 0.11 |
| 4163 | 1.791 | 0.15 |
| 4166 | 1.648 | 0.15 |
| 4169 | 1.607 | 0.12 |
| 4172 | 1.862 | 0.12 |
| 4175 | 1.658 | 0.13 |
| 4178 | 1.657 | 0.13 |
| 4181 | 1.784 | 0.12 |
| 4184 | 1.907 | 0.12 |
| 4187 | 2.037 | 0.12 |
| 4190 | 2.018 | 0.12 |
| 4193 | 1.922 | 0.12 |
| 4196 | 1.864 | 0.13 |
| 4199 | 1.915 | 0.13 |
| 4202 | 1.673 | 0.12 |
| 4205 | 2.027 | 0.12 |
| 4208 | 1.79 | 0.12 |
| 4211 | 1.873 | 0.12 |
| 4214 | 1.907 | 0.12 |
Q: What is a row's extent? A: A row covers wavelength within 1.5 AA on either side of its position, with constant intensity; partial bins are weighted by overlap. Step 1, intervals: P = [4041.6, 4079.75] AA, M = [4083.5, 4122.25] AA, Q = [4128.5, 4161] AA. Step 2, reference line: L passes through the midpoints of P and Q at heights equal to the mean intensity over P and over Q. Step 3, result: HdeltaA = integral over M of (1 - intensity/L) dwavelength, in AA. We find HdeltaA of 5.2 AA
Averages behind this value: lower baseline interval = 1.81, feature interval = 1.58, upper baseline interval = 1.84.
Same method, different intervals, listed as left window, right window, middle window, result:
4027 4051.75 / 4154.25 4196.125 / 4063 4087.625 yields 0.8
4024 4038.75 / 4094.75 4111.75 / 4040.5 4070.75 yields -2.7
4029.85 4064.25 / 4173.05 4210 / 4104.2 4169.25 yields 2.8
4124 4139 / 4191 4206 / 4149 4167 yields 0.6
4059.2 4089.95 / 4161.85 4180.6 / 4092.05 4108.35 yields 3.4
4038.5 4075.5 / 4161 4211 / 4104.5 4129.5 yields 1.9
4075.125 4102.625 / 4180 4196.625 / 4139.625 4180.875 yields 1.2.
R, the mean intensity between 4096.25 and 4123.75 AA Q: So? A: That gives 1.53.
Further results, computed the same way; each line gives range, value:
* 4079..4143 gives 1.68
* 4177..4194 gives 1.89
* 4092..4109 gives 1.41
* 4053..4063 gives 1.76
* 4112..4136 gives 1.76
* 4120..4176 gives 1.81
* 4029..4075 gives 1.83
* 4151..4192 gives 1.8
